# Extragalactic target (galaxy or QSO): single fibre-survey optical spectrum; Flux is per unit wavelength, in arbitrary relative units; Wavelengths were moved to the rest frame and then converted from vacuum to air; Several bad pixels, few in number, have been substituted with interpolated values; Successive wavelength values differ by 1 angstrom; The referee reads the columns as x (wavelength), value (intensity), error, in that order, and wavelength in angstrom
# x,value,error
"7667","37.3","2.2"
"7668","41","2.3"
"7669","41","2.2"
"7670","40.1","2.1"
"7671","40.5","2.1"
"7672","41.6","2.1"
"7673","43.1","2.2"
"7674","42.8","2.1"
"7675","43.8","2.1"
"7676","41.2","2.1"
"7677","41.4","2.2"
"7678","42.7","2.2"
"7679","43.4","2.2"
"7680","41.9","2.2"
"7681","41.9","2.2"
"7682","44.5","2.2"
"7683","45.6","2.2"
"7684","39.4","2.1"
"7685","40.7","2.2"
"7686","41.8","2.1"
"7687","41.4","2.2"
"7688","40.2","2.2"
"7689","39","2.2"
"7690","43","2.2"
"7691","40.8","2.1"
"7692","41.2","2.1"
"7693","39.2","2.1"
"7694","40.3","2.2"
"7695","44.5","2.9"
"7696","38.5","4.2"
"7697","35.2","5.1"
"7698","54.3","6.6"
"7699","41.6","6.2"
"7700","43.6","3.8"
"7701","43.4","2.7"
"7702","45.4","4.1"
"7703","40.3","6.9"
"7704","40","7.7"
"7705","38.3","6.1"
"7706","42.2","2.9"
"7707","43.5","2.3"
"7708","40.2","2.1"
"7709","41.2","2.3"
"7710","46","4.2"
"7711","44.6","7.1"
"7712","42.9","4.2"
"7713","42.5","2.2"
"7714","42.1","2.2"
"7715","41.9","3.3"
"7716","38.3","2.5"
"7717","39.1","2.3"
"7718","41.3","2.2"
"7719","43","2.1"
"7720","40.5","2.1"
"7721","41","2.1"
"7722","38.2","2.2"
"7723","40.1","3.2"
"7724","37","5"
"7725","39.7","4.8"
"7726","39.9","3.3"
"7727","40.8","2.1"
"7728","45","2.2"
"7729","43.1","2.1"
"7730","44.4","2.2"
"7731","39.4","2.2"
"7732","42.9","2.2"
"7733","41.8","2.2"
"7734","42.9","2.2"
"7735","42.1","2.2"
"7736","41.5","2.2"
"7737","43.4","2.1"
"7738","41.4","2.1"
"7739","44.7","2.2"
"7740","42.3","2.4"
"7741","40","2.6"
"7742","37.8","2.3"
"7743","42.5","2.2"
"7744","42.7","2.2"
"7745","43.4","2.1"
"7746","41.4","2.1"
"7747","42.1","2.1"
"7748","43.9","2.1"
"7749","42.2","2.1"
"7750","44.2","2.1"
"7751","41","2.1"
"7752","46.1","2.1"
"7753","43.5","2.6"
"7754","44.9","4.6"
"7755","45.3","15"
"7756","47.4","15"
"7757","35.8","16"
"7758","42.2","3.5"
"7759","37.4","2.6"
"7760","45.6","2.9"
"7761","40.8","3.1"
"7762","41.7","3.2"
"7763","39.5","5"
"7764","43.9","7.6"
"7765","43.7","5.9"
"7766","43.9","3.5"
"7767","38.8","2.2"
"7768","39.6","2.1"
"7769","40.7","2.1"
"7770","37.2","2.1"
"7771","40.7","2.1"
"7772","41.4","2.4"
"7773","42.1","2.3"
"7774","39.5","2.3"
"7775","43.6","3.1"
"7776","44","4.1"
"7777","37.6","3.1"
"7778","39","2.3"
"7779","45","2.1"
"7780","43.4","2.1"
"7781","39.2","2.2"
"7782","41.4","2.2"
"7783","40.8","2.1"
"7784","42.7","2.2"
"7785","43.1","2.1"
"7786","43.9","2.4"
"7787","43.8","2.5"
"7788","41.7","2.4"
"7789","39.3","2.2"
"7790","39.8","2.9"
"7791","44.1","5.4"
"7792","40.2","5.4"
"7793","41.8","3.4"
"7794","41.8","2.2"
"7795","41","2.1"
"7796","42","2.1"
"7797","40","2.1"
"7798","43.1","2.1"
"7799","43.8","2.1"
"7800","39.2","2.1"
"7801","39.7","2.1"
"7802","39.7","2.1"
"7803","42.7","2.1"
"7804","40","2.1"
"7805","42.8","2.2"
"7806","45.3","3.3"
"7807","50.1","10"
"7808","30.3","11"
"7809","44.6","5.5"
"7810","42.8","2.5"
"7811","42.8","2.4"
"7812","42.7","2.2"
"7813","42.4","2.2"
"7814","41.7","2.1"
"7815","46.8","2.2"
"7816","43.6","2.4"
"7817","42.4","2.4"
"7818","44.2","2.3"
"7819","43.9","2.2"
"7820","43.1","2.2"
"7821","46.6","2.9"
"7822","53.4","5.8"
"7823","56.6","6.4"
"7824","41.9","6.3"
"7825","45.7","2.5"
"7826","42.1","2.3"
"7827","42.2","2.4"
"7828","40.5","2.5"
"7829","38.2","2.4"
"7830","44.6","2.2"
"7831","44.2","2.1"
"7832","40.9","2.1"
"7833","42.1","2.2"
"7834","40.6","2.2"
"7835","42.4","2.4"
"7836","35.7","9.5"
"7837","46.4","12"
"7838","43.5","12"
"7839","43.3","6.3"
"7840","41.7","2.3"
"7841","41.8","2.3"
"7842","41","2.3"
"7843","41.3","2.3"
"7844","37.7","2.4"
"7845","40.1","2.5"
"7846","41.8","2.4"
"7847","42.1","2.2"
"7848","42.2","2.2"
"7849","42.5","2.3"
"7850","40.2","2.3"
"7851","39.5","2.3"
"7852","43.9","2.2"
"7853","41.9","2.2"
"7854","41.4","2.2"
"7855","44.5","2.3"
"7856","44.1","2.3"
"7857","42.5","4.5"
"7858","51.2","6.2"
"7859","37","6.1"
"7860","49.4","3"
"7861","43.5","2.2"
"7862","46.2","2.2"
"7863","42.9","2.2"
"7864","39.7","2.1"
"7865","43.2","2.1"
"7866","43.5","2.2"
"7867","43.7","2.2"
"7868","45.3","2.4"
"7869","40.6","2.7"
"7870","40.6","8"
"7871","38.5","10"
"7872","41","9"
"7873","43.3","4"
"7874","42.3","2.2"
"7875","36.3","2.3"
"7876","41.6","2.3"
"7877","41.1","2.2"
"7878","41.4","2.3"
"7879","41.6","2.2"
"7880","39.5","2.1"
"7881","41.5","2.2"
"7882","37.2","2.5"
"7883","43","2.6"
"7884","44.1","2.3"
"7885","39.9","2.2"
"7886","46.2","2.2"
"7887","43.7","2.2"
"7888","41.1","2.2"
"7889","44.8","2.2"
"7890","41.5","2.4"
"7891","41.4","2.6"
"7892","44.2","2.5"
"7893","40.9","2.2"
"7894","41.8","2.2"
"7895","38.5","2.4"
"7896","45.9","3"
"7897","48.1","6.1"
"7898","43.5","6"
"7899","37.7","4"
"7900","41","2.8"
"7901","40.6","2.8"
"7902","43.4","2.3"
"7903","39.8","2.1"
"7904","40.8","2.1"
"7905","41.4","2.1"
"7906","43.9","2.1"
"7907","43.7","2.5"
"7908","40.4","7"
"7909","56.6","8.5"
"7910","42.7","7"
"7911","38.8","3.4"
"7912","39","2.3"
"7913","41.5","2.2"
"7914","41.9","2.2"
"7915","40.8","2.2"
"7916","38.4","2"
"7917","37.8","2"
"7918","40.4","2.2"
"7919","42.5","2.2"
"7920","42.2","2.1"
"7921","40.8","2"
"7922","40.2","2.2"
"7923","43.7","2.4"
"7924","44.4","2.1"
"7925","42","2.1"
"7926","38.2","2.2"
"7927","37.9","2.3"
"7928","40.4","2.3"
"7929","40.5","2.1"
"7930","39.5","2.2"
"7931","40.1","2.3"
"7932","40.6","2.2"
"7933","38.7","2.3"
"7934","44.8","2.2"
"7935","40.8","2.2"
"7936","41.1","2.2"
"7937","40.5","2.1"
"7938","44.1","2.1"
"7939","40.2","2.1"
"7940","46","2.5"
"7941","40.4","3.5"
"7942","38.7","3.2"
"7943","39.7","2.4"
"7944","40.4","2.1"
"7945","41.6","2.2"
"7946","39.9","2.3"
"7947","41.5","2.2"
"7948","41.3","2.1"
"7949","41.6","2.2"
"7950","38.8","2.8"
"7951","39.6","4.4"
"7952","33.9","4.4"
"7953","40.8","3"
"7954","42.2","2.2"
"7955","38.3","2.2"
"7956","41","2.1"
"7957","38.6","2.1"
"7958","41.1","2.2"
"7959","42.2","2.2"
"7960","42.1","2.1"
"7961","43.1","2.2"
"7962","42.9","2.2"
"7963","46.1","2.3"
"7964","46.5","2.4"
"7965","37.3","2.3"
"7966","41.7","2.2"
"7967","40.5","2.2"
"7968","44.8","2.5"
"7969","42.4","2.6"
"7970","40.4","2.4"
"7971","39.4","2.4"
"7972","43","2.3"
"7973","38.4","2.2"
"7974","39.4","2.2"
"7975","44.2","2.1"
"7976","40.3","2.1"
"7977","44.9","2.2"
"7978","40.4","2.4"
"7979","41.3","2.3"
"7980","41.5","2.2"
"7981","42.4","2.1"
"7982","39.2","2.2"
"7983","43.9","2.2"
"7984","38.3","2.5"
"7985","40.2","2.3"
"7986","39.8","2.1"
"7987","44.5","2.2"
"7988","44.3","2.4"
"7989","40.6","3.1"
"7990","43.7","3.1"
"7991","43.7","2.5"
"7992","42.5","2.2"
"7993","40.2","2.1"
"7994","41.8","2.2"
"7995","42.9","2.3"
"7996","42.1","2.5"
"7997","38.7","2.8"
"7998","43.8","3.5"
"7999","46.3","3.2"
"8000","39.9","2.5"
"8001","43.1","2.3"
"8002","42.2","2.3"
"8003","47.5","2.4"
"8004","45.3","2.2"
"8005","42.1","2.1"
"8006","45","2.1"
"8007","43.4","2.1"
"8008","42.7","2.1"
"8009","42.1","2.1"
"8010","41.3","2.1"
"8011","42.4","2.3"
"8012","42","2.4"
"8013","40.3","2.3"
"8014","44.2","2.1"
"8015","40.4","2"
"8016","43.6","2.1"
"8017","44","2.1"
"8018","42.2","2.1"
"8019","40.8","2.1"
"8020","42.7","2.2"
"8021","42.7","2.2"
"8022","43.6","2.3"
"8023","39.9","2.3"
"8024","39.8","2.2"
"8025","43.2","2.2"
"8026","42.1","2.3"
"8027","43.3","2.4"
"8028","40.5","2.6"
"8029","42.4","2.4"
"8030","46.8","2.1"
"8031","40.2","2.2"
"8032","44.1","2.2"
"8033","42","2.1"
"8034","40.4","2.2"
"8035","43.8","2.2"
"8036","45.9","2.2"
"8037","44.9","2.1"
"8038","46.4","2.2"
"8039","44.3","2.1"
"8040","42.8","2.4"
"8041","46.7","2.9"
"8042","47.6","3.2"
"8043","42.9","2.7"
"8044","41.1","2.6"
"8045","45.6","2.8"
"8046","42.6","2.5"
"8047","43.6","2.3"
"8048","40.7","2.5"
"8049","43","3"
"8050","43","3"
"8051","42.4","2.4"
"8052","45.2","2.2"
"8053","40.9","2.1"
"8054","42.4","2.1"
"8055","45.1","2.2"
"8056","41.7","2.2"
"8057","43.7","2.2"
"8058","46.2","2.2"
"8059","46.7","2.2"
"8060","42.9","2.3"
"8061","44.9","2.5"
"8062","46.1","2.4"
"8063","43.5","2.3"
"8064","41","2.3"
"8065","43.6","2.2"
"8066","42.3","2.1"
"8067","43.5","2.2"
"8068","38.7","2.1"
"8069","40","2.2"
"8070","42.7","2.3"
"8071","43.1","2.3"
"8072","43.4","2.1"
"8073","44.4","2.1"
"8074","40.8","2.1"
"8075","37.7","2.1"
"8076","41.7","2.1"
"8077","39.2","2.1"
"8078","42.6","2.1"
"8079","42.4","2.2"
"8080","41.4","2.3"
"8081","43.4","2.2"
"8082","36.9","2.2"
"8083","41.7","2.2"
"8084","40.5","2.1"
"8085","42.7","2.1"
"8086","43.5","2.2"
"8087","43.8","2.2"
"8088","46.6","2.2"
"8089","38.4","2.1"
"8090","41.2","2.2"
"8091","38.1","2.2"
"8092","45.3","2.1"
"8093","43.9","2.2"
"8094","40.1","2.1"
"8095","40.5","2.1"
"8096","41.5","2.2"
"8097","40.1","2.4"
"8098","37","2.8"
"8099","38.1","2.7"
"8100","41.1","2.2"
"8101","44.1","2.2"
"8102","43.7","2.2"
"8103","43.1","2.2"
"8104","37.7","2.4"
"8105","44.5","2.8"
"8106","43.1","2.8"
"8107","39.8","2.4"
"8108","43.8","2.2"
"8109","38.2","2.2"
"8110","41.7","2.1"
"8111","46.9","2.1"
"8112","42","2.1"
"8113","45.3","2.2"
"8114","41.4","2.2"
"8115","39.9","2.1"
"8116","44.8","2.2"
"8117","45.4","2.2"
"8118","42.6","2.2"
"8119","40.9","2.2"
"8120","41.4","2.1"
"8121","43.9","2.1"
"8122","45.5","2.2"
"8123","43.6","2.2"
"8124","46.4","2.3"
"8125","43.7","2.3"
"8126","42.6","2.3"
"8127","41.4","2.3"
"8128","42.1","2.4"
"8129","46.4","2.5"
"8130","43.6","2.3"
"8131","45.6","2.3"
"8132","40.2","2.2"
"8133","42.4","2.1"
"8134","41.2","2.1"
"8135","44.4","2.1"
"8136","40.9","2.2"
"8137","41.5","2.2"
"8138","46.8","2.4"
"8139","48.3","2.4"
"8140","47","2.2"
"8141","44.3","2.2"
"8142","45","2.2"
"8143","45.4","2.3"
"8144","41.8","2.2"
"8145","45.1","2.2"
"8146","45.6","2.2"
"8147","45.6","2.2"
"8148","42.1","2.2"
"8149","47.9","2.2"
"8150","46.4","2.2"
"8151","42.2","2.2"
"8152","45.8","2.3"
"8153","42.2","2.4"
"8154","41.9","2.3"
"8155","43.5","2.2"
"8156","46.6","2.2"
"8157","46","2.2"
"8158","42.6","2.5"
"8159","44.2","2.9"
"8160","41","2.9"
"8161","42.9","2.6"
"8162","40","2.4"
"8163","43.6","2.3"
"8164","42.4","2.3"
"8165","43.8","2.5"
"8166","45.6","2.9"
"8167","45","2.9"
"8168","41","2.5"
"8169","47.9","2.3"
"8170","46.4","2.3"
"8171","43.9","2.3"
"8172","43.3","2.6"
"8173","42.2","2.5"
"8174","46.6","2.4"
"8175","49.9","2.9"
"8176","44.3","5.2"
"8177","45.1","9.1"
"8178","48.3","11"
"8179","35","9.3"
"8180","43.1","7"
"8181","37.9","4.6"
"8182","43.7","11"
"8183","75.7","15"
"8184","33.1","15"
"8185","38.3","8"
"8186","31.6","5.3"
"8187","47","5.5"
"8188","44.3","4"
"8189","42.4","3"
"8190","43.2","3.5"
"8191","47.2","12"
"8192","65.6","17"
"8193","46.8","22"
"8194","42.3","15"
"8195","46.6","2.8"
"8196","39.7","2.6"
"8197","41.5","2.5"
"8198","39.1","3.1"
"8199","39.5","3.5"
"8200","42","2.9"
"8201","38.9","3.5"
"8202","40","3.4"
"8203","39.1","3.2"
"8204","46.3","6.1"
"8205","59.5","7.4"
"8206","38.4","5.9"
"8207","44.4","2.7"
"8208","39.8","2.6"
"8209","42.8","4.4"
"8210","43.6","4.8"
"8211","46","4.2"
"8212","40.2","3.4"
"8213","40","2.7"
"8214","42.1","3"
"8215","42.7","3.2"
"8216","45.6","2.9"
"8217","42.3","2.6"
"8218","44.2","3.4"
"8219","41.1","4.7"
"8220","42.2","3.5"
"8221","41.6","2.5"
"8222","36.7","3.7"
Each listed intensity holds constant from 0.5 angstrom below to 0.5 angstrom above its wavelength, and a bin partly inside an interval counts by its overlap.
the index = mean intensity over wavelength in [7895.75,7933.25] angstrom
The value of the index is 41.6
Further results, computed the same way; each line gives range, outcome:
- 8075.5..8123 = 42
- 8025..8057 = 43.4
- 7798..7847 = 42.7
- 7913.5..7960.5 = 40.7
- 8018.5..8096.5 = 42.7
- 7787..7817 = 42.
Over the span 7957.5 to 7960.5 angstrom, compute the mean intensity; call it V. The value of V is 41.8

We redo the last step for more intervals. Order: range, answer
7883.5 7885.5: 42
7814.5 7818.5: 44.2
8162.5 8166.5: 43.9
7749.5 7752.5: 43.8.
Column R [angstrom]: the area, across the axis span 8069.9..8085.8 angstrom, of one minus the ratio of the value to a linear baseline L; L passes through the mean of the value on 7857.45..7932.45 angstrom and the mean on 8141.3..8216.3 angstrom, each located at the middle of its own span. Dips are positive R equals 0.62 angstrom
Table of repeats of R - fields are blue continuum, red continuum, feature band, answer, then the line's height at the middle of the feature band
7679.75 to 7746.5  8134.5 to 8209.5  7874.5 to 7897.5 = 0.4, 42.6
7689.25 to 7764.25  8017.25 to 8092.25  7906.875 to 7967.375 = 1.8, 42.4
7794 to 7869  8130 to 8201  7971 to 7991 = 0.8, 43.4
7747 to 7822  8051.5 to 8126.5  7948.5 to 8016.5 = 0.8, 42.3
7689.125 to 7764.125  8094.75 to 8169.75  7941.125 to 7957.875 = 1.1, 42.7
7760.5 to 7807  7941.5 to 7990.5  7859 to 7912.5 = -1.1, 41.4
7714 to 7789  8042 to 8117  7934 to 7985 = 1.1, 42.1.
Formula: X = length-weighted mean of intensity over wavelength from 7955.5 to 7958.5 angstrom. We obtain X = 40.2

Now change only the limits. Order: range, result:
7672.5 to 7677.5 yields 42.5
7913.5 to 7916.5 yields 40.4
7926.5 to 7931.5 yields 39.7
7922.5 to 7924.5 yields 44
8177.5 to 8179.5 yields 41.6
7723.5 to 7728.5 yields 40.5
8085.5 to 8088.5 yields 44.6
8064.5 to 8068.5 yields 42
